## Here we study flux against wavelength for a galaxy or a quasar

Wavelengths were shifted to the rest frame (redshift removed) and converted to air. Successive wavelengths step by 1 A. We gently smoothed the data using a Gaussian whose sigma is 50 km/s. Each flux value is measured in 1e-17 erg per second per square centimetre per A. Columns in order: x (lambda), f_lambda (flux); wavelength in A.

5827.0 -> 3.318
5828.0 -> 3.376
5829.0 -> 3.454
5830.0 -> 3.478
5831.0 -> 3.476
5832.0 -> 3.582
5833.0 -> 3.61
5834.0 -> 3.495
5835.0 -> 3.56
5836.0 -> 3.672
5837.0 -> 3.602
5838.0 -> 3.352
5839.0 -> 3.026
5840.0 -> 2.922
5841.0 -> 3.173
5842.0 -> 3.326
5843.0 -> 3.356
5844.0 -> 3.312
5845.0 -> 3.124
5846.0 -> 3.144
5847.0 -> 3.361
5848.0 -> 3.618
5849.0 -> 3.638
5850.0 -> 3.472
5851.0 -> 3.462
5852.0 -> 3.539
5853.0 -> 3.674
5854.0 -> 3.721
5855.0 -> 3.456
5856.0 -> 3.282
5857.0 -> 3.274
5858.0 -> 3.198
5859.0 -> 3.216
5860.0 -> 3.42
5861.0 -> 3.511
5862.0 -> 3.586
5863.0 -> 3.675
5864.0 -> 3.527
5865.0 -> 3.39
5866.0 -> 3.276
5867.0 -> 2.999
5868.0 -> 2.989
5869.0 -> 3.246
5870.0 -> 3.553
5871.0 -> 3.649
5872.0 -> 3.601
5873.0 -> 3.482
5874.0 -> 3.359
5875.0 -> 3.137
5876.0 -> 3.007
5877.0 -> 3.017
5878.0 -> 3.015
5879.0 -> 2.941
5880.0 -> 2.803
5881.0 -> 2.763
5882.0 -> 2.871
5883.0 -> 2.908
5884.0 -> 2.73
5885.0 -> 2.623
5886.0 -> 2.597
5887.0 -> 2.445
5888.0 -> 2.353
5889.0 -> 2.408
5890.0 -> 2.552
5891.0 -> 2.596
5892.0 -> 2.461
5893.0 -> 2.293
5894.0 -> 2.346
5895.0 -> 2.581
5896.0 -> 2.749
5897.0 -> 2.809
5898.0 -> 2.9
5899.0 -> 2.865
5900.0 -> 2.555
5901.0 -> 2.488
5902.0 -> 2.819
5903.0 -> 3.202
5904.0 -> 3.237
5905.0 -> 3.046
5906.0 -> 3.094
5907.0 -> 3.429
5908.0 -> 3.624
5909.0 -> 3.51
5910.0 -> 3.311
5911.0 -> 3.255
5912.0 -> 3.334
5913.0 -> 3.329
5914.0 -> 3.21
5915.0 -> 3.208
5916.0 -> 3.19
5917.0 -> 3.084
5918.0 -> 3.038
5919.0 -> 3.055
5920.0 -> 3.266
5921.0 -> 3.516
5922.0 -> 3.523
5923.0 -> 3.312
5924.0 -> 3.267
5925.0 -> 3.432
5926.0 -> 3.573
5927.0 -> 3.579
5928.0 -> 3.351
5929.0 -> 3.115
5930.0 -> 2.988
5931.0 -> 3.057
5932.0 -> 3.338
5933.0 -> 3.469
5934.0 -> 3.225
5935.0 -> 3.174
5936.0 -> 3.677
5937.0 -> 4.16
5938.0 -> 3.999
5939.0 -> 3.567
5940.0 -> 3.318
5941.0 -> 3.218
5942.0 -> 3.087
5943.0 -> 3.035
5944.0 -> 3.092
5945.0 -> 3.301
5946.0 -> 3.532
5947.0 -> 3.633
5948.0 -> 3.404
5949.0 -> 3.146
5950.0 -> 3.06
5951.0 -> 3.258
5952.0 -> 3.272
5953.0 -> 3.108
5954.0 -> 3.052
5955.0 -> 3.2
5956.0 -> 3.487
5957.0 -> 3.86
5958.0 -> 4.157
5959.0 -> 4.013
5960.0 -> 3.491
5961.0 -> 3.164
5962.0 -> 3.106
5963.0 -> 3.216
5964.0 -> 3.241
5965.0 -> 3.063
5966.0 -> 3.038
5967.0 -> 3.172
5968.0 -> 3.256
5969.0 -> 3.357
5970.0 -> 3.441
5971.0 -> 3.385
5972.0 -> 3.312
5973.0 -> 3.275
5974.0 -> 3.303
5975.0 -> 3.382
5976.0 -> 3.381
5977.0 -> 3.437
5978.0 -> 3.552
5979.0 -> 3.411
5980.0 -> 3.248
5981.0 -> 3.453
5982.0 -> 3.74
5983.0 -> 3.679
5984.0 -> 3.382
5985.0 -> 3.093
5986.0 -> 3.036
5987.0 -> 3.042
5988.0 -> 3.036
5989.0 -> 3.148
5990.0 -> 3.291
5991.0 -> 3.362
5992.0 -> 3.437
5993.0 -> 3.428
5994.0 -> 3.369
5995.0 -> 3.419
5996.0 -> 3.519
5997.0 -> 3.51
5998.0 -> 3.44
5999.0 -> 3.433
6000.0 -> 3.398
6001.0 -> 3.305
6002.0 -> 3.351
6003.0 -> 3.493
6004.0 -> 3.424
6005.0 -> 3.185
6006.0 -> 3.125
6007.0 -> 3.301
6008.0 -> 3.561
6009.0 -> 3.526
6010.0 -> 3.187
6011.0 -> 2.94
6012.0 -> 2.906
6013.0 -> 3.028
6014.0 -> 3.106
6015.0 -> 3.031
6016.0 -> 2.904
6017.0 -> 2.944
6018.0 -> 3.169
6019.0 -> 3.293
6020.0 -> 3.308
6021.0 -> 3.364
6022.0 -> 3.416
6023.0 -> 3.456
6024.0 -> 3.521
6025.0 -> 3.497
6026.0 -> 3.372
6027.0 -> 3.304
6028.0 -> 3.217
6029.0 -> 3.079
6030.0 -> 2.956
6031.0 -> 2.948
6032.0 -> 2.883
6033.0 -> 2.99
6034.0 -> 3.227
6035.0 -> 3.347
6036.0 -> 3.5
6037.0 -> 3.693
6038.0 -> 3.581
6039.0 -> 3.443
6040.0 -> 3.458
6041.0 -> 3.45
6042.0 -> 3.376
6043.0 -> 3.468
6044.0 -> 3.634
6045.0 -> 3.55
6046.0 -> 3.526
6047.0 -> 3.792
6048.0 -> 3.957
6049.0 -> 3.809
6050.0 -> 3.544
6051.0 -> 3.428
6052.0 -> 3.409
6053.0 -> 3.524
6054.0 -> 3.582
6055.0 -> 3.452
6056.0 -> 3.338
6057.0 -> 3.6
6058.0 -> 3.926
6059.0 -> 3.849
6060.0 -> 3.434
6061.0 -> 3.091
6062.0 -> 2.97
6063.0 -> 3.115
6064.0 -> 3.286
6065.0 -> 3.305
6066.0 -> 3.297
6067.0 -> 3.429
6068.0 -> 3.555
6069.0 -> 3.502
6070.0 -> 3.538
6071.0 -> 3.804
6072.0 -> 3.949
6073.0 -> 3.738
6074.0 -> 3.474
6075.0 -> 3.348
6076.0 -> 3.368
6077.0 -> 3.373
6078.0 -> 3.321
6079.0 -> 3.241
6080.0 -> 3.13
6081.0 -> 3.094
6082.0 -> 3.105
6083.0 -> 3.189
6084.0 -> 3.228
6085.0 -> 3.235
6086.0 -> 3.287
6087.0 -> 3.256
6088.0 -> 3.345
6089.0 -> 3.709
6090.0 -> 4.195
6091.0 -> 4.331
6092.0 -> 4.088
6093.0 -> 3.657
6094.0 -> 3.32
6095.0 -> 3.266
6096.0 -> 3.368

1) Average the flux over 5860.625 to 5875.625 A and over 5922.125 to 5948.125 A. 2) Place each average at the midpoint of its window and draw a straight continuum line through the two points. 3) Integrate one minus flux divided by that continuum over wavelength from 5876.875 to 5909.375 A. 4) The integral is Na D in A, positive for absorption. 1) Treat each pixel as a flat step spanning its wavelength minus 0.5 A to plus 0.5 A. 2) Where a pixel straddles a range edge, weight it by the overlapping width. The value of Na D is 5.6 A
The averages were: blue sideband 3.39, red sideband 3.38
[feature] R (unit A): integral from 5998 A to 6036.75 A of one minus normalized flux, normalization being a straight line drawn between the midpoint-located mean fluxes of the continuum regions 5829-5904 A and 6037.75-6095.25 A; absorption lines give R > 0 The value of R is 1.8 A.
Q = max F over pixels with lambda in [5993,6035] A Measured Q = 3.561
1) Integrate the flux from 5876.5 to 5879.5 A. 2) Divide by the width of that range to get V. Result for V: 2.99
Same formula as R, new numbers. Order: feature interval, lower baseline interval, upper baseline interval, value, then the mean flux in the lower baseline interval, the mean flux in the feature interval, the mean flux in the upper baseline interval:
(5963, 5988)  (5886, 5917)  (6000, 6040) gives -1.50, 2.9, 3.31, 3.26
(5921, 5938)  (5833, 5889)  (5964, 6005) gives -0.59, 3.24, 3.41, 3.34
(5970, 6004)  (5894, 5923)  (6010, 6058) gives -1.12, 3.11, 3.37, 3.35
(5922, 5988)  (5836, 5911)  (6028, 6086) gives -2.18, 3.12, 3.36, 3.41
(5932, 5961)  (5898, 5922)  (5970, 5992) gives -1.53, 3.16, 3.42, 3.34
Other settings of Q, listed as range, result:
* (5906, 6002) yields 4.16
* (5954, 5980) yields 4.157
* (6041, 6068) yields 3.957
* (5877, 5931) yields 3.624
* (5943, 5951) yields 3.633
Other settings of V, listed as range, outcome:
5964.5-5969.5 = 3.18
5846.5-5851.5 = 3.51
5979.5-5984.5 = 3.5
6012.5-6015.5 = 3.06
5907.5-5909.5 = 3.57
